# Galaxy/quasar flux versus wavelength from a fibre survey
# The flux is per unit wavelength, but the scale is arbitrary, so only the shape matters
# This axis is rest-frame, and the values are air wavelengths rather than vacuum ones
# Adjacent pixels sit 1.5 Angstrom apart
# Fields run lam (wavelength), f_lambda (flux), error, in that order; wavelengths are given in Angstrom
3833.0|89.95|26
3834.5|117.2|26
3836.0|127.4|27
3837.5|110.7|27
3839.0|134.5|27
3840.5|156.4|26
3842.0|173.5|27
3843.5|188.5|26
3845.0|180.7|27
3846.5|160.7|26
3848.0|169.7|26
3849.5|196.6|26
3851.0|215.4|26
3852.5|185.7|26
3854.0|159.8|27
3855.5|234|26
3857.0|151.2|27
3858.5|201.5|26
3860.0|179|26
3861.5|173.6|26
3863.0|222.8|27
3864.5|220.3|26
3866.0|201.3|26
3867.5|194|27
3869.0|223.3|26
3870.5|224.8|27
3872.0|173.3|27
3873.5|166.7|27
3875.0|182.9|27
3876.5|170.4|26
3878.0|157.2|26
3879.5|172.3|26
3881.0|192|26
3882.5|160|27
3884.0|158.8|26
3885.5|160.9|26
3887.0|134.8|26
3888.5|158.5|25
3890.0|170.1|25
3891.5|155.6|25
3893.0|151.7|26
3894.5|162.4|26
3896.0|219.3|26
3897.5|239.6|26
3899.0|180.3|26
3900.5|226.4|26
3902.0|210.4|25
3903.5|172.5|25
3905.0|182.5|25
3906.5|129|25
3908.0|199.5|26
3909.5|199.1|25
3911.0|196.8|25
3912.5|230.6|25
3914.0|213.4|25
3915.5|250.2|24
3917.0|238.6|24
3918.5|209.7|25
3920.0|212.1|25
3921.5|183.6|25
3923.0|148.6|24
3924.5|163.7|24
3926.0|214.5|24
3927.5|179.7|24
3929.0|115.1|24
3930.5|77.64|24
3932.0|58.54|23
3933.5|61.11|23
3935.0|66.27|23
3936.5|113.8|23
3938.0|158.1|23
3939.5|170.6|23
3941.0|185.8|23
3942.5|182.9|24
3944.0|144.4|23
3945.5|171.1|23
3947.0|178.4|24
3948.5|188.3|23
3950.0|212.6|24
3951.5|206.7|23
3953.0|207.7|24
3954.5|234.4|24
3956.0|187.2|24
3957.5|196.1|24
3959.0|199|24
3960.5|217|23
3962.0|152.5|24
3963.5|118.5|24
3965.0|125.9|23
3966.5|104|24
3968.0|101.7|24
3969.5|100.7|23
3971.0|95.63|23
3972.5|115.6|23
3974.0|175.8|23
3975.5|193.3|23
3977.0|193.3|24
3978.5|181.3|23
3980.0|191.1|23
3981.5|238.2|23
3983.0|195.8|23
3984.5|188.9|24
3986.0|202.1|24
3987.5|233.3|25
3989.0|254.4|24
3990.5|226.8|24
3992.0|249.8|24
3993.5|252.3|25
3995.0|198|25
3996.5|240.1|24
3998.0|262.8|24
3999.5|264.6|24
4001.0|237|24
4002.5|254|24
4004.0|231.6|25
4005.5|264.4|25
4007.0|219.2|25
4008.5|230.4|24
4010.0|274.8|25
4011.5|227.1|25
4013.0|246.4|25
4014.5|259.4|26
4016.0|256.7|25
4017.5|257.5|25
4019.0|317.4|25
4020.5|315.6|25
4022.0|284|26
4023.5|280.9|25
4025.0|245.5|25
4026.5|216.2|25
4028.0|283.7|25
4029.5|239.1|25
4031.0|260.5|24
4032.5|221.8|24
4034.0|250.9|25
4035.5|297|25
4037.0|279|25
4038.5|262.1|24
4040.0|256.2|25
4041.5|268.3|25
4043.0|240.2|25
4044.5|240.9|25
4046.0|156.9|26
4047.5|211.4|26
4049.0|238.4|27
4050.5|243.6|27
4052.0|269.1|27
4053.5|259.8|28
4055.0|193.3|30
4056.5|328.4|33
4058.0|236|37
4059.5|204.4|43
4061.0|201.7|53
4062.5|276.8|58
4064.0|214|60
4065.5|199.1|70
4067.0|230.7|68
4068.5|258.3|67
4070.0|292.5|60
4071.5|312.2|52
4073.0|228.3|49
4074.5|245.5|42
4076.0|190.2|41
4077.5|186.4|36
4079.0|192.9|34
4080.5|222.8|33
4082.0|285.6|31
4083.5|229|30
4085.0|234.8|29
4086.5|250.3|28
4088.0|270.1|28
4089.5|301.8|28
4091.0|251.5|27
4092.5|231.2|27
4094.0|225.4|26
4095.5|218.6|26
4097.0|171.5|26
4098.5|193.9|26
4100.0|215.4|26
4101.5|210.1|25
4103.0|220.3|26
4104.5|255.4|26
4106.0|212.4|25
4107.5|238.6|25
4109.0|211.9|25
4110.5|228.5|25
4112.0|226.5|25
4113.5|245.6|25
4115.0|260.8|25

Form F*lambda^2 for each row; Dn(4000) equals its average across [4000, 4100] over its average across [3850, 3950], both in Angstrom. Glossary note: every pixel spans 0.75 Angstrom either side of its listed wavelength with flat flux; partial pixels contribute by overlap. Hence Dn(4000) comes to 1.5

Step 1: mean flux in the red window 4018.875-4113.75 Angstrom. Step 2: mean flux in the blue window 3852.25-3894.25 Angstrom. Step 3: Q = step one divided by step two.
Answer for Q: 1.34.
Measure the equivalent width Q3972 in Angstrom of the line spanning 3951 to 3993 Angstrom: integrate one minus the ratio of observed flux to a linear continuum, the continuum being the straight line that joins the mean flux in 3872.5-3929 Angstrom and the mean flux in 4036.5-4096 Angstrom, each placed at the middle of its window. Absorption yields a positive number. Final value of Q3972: 5.4 Angstrom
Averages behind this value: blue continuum 184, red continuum 241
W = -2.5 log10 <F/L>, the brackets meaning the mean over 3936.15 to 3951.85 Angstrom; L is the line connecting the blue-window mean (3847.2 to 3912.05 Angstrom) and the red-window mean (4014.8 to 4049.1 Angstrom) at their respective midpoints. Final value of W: 0.227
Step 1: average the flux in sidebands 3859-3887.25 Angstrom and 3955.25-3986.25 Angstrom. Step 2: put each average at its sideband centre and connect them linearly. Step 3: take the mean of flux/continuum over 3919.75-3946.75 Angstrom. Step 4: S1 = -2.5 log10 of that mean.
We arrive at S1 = 0.191 mag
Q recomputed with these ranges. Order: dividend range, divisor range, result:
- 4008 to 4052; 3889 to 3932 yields 1.38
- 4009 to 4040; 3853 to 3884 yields 1.41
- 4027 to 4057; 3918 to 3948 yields 1.67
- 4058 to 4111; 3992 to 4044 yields 0.91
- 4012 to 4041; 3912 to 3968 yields 1.57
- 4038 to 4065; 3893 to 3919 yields 1.18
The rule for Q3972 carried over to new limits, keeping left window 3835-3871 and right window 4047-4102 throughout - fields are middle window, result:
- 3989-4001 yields -1.4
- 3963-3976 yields 5.3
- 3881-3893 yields 2.0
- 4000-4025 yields -4.3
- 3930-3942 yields 5.3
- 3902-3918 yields -0.5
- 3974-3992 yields 0.4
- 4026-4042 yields -2.3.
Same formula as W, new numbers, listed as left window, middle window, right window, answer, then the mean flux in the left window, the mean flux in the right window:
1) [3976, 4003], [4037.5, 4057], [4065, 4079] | -0.05 mag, 225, 236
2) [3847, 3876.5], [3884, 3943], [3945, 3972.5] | 0.04 mag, 193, 165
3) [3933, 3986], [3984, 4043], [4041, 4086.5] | -0.24 mag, 165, 236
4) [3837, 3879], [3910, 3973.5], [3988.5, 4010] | 0.30 mag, 183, 243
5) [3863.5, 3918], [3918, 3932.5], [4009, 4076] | 0.27 mag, 189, 251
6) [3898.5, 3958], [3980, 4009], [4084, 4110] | -0.18 mag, 176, 230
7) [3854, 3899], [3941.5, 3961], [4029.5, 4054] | 0.10 mag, 183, 247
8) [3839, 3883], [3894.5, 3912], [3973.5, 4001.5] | 0.01 mag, 185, 220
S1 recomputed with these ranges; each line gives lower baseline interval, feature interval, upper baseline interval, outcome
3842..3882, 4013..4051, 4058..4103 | -0.15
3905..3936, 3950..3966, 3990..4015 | 0.09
